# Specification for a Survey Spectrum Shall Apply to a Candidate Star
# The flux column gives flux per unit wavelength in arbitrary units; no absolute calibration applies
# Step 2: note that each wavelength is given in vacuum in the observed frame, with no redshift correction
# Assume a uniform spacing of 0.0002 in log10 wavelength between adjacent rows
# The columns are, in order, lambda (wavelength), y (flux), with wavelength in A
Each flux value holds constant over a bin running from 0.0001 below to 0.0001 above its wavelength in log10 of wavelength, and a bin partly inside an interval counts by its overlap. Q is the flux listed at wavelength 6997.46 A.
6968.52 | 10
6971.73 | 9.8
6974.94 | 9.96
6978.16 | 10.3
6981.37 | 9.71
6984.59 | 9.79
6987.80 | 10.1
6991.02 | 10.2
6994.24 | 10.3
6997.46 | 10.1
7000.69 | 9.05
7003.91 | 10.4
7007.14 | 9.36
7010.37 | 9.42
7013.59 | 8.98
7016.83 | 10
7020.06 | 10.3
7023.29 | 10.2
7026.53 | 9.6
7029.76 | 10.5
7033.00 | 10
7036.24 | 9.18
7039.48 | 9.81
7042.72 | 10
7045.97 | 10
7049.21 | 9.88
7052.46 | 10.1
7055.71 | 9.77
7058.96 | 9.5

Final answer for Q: 10.1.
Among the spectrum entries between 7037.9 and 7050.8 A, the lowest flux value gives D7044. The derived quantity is 9.81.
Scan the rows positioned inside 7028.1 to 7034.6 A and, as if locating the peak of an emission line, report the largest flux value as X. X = 10.5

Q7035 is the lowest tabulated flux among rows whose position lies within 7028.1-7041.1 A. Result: 9.18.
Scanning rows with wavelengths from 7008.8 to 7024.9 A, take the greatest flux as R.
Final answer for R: 10.3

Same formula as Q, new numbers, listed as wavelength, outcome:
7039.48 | 9.81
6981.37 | 9.71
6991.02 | 10.2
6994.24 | 10.3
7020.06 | 10.3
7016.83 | 10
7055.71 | 9.77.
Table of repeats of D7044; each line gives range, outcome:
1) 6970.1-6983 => 9.71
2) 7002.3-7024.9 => 8.98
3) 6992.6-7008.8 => 9.05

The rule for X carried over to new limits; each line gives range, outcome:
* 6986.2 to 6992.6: 10.2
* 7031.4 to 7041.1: 10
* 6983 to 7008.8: 10.4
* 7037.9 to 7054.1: 10.1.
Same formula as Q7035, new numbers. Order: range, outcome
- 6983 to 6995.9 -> 9.79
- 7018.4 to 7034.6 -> 9.6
